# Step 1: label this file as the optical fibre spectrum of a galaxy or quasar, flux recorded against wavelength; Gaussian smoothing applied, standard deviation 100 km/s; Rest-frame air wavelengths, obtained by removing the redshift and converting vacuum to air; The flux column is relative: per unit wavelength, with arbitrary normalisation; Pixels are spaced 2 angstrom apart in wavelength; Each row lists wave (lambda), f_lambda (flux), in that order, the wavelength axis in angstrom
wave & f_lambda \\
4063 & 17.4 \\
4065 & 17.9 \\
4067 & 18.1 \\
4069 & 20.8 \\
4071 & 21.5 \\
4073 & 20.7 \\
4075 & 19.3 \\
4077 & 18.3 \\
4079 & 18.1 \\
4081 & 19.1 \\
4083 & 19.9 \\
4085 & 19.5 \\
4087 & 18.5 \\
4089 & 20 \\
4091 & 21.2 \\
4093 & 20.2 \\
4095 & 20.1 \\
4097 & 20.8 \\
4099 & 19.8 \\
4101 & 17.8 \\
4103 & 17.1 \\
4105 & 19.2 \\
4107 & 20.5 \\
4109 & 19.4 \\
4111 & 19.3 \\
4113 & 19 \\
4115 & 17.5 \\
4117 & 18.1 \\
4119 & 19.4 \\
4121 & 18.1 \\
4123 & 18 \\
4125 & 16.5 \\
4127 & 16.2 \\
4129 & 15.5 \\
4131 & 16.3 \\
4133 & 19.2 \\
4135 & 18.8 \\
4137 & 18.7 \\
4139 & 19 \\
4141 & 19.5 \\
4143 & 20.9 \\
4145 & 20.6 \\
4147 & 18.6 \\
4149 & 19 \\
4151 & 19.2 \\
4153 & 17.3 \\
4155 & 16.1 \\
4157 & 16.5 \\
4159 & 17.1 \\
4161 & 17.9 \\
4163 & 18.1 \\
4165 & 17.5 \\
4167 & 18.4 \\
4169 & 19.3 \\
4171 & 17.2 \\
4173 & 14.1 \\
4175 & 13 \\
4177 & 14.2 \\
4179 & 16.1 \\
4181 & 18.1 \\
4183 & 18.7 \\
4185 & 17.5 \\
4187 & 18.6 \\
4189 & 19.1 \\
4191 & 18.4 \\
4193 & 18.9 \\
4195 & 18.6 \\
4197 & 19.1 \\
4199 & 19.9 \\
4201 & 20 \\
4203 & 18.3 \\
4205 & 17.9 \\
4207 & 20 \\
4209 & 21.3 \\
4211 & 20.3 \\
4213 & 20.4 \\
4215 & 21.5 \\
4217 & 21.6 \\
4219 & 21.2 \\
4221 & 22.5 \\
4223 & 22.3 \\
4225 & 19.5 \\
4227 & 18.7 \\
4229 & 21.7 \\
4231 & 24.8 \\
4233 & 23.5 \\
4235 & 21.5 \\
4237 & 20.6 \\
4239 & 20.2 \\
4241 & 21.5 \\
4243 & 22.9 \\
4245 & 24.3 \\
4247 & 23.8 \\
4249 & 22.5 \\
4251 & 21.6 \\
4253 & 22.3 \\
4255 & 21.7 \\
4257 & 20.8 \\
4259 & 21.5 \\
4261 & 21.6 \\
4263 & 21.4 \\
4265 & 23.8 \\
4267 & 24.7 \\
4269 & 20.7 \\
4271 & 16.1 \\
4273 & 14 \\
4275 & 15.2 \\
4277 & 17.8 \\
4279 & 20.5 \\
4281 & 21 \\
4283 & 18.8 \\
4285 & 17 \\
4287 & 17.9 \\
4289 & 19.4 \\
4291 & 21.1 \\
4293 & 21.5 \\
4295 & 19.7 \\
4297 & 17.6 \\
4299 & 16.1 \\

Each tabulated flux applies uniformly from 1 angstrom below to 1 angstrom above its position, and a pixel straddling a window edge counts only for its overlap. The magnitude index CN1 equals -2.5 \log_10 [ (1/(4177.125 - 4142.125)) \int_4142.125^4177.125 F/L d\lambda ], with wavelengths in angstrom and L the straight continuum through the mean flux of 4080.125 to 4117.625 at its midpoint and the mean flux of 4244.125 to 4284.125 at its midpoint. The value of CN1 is 0.13 mag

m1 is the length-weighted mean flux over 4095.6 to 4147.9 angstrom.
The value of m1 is 18.6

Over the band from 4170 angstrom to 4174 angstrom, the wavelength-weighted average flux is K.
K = 15.6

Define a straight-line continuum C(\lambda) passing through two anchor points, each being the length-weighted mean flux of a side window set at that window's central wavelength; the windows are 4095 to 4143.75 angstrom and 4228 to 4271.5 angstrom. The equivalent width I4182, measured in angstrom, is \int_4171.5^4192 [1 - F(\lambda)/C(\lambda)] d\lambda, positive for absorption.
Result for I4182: 3.49 angstrom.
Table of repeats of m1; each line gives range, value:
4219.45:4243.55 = 21.6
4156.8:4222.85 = 18.6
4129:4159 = 18.4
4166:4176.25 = 16.3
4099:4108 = 18.8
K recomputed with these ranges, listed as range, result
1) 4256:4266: 21.8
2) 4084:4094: 19.9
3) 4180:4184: 18.4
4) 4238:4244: 21.5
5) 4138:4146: 20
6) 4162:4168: 18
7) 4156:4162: 17.2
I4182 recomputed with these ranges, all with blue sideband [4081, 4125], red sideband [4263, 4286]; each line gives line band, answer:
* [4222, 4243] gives -2.6 angstrom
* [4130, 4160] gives 1.1 angstrom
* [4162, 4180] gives 2.6 angstrom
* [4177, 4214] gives 0.6 angstrom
